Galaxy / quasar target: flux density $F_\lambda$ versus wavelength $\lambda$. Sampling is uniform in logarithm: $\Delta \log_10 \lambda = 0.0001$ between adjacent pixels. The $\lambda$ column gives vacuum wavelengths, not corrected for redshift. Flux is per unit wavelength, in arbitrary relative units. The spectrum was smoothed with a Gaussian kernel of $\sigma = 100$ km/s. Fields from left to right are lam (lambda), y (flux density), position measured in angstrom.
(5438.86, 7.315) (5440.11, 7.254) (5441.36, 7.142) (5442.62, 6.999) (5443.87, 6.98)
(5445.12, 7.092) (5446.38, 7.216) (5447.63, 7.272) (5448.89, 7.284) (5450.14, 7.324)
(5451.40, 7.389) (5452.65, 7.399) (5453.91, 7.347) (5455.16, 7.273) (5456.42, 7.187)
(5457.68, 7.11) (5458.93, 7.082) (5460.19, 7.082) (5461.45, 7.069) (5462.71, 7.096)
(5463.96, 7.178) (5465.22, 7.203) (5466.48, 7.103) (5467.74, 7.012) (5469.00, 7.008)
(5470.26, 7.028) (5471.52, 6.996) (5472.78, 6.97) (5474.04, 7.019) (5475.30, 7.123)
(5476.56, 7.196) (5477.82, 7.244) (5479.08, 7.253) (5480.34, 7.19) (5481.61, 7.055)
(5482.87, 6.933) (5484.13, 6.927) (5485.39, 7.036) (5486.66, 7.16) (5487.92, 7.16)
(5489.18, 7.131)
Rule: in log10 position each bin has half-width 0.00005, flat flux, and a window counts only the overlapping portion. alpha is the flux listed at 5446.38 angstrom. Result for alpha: 7.216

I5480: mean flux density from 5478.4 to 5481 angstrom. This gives 7.21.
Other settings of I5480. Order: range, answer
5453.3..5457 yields 7.27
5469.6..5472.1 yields 7.01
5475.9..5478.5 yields 7.23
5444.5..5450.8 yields 7.23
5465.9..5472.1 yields 7.03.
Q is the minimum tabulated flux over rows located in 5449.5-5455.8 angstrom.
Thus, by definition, 7.273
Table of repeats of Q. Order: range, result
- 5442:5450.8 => 6.98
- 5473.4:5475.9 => 7.019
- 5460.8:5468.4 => 7.012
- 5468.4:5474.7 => 6.97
